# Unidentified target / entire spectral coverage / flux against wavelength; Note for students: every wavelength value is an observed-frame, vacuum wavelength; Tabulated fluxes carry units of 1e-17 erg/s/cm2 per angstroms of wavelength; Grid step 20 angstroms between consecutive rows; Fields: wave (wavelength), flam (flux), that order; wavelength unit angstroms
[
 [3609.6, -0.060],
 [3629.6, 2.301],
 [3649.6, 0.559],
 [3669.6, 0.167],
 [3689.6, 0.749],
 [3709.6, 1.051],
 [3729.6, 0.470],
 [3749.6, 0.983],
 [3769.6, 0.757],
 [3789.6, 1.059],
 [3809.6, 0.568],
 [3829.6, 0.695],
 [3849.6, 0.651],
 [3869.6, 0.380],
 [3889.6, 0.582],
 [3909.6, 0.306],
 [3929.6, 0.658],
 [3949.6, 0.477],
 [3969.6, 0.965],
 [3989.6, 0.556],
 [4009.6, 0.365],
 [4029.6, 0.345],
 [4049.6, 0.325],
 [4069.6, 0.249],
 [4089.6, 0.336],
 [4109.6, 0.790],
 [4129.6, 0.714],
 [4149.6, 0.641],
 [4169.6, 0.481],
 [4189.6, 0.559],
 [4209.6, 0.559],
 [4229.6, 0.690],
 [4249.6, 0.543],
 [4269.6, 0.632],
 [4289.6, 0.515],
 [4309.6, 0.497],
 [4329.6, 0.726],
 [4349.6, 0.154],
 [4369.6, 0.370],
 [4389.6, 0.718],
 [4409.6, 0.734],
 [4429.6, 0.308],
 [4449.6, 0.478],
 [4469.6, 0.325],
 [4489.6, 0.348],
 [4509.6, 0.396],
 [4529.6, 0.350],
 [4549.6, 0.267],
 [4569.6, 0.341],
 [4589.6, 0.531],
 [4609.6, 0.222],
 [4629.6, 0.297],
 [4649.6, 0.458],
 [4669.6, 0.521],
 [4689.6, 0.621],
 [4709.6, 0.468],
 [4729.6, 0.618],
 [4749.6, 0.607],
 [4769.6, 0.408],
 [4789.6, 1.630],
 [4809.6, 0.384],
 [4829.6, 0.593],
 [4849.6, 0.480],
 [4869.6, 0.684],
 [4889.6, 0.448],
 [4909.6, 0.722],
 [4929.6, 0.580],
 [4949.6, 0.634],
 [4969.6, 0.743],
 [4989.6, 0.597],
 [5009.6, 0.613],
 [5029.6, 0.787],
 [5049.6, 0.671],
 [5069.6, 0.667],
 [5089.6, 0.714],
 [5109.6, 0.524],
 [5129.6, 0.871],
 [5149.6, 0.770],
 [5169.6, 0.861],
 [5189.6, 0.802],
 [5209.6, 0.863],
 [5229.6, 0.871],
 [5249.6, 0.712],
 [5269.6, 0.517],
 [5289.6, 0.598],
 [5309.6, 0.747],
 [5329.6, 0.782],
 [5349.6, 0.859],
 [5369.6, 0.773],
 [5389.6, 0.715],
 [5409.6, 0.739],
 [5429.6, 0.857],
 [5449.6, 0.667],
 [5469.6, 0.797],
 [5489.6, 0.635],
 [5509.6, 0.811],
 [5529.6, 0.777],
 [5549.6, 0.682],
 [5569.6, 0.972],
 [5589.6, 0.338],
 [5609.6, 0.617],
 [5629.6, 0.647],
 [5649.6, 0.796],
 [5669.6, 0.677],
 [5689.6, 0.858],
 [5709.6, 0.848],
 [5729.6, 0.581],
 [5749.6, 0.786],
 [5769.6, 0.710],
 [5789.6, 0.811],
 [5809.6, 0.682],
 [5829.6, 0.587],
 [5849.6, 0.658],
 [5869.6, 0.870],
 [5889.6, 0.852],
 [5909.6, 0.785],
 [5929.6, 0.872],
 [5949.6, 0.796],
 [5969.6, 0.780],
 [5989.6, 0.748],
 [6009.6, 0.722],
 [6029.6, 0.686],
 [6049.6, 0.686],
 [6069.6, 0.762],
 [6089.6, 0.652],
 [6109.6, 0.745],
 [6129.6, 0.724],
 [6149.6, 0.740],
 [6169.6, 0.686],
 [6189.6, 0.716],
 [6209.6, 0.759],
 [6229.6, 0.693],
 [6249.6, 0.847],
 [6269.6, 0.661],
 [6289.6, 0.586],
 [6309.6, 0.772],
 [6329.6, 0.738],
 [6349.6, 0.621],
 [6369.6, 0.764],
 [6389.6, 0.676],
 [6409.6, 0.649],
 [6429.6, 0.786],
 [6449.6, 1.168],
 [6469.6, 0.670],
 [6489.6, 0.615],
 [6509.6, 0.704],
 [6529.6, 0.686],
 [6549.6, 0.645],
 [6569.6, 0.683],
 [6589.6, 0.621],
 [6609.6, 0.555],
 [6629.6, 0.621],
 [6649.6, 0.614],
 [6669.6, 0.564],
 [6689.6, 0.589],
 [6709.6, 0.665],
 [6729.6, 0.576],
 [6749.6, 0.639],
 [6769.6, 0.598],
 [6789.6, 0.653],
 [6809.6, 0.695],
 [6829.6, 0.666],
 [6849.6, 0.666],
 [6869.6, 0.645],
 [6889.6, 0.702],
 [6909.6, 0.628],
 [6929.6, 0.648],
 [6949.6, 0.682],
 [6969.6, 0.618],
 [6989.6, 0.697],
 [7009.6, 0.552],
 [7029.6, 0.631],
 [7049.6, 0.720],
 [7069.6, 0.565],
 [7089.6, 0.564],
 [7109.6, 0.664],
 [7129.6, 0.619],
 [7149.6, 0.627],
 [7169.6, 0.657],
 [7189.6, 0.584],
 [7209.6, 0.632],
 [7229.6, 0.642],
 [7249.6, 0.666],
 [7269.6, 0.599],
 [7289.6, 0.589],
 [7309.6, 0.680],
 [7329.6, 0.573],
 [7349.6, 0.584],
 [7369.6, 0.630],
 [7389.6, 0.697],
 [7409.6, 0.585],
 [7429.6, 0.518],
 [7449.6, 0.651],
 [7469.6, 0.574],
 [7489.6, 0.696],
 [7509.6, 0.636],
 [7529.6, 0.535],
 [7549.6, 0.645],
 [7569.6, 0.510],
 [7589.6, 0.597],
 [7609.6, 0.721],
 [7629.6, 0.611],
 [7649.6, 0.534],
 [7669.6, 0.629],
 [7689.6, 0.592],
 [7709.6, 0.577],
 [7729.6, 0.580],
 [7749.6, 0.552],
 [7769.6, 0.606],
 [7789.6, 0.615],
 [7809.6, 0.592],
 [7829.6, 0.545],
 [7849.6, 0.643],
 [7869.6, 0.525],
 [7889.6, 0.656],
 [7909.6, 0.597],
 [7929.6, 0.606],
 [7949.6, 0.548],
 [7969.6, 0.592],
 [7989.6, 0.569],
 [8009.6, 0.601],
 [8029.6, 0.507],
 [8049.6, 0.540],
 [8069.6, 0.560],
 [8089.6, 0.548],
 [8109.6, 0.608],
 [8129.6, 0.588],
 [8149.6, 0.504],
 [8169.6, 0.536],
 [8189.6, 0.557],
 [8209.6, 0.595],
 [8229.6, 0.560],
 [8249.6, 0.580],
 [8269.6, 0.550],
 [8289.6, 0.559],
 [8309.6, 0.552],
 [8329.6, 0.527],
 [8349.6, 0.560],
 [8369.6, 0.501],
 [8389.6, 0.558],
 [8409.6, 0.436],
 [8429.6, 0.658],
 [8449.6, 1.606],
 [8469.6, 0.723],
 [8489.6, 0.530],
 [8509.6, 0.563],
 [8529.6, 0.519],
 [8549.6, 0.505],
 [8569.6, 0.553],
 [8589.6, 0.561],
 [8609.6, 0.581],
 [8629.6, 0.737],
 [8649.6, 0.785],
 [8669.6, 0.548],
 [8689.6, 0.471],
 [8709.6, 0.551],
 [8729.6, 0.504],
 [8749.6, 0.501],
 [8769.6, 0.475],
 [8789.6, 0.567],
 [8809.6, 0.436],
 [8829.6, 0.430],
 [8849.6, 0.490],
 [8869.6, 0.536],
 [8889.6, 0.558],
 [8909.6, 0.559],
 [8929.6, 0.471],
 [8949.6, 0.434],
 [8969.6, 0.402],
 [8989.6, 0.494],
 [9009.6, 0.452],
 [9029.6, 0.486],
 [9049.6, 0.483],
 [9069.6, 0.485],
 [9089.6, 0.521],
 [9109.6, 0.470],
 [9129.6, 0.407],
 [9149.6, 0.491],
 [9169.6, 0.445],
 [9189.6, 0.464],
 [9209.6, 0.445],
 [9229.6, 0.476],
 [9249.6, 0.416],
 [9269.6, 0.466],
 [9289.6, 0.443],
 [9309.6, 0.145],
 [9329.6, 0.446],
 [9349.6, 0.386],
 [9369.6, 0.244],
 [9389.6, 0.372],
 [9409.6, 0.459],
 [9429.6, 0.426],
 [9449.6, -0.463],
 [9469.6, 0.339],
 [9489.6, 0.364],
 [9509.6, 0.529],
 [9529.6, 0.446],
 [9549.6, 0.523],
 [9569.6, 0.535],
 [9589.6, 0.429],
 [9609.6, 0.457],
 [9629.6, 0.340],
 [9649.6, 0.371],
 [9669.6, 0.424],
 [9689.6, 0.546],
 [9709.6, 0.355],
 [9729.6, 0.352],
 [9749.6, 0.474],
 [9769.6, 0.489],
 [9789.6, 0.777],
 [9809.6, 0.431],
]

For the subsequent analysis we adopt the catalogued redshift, 0.286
